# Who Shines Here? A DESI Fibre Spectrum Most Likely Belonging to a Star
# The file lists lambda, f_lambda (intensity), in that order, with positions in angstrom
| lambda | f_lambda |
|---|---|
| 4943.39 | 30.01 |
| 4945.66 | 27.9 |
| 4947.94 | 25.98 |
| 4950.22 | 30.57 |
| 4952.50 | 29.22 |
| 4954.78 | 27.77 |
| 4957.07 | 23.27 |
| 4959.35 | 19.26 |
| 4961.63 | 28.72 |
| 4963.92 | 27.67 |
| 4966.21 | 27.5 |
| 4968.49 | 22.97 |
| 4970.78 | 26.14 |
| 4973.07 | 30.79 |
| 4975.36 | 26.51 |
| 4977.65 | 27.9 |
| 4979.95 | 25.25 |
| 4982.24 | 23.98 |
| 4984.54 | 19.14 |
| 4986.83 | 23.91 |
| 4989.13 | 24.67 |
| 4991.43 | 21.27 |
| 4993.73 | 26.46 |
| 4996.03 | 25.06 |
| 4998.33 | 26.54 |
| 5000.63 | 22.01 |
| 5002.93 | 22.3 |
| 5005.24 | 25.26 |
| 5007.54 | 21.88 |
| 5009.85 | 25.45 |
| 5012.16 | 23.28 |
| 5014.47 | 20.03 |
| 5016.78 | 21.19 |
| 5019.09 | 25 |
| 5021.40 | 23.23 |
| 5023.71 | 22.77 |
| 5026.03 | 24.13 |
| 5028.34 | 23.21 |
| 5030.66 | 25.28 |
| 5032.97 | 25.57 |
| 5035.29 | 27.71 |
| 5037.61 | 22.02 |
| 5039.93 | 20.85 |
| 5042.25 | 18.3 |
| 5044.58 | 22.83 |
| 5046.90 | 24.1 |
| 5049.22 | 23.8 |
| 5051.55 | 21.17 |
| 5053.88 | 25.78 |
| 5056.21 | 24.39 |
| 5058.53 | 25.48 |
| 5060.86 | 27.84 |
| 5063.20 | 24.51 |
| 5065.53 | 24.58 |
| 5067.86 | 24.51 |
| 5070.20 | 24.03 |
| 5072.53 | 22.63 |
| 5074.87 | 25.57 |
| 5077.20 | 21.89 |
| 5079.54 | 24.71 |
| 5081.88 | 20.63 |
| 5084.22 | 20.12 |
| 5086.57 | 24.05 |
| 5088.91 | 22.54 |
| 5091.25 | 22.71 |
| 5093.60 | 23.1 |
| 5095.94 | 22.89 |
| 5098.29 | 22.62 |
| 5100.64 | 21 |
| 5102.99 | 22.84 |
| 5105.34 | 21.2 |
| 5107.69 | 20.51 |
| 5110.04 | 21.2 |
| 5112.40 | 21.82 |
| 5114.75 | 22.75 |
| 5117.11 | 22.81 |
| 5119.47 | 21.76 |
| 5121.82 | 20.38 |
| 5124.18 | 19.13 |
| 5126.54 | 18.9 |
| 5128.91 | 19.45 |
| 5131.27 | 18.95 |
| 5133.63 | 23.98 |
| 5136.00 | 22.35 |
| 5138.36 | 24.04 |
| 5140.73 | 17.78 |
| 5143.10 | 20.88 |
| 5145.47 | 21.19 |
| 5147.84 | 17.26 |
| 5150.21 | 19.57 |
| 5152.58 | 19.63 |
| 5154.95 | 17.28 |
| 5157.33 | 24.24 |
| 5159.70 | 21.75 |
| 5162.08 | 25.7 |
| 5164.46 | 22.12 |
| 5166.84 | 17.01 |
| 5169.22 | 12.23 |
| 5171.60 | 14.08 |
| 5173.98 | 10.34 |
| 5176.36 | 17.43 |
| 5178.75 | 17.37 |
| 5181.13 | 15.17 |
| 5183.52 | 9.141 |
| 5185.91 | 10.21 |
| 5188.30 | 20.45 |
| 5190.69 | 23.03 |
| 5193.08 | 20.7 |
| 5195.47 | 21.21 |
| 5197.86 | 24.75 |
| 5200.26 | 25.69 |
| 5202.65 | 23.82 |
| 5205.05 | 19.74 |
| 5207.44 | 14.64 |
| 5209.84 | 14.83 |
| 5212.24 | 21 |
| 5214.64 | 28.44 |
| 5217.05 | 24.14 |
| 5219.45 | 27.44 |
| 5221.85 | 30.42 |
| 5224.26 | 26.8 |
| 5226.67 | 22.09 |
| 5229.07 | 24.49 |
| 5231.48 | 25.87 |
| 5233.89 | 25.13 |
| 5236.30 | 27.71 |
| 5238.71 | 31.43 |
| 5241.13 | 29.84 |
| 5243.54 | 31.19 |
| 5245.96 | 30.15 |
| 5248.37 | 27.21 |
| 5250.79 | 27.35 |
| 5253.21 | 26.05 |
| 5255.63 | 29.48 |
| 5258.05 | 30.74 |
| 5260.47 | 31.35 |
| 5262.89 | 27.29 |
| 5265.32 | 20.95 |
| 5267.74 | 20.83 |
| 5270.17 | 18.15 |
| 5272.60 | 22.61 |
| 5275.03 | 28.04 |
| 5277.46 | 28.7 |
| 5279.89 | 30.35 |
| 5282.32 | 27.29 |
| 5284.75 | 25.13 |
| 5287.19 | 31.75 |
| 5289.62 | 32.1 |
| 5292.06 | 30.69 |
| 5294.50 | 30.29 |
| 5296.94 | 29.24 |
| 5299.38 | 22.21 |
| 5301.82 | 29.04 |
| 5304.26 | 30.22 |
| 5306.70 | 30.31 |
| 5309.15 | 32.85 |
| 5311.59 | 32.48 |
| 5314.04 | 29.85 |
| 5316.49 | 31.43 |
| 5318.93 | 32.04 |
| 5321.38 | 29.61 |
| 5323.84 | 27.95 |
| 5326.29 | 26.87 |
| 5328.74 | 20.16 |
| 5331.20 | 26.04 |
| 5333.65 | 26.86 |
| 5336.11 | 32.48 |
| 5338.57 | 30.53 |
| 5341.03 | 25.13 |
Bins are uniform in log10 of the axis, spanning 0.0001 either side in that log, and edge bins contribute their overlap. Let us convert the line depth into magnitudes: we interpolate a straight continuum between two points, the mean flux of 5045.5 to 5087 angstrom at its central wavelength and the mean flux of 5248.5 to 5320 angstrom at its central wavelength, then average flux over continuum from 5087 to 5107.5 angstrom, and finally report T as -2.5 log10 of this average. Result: 0.10 mag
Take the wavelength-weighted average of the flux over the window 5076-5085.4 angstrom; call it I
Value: 21.8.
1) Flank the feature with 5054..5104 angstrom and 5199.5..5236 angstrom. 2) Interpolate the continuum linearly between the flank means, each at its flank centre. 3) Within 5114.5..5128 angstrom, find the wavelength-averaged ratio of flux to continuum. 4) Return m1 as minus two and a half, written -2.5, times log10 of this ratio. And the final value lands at 0.14 mag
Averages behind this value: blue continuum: 23.5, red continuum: 23.7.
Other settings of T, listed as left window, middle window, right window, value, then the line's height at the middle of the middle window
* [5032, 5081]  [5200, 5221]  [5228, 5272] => 0.18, 26.3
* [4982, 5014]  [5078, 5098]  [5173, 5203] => -0.07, 21.1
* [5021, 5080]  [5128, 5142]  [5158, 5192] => -0.10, 19.2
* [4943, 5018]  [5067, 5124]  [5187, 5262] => 0.13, 25.2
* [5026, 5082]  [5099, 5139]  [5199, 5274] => 0.15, 24.4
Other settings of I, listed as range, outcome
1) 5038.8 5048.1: 21.5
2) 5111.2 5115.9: 22.3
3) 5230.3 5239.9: 27.5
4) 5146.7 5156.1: 18.5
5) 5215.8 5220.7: 25.9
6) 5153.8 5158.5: 20.8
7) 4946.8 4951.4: 28.3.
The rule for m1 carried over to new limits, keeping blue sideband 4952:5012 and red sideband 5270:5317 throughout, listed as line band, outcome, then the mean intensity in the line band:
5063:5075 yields 0.08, 24.2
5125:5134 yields 0.32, 19.9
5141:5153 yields 0.35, 19.6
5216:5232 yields 0.08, 25.9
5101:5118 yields 0.21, 21.8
